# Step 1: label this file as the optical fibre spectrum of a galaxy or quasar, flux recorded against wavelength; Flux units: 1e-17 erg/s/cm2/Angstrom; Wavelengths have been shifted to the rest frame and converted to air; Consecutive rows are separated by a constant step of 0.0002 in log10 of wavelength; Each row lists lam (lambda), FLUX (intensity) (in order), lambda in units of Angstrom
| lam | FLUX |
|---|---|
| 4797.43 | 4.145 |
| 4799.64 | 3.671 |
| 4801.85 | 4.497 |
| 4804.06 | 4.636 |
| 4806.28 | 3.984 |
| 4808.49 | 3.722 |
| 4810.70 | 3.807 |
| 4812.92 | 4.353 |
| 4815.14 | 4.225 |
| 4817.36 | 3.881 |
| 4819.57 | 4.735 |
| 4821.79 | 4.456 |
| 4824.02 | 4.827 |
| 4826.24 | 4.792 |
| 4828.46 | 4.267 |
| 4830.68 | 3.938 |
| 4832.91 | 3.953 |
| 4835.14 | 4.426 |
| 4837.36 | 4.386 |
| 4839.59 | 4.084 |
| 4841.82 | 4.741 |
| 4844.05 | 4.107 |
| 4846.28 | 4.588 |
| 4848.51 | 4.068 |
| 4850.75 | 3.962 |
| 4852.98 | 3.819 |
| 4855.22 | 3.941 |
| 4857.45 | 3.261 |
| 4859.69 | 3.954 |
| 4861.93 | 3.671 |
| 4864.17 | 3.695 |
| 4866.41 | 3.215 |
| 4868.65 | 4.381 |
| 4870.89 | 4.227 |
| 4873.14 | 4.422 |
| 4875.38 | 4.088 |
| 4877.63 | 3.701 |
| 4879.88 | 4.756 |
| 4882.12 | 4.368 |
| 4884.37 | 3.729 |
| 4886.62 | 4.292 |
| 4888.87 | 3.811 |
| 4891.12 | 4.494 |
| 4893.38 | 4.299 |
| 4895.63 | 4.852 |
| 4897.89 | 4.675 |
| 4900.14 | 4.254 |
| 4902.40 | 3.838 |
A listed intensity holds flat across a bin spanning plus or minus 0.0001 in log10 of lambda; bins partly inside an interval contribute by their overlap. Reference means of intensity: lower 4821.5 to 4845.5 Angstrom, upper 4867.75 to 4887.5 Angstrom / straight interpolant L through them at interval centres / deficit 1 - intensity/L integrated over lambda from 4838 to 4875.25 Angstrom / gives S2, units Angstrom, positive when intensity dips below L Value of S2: 2.35 Angstrom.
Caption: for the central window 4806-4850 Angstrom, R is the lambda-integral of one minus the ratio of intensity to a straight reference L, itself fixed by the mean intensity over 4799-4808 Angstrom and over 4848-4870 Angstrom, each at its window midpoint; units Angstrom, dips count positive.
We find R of -2.8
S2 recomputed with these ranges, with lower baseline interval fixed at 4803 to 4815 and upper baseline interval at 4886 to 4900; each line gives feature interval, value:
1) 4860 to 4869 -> 1.24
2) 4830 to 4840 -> 0.06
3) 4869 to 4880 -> 0.33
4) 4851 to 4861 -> 1.19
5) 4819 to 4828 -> -1.11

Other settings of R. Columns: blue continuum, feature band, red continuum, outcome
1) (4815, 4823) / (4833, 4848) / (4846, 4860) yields -1.0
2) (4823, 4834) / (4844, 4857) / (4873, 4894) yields 0.8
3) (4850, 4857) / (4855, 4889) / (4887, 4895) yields 0.6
